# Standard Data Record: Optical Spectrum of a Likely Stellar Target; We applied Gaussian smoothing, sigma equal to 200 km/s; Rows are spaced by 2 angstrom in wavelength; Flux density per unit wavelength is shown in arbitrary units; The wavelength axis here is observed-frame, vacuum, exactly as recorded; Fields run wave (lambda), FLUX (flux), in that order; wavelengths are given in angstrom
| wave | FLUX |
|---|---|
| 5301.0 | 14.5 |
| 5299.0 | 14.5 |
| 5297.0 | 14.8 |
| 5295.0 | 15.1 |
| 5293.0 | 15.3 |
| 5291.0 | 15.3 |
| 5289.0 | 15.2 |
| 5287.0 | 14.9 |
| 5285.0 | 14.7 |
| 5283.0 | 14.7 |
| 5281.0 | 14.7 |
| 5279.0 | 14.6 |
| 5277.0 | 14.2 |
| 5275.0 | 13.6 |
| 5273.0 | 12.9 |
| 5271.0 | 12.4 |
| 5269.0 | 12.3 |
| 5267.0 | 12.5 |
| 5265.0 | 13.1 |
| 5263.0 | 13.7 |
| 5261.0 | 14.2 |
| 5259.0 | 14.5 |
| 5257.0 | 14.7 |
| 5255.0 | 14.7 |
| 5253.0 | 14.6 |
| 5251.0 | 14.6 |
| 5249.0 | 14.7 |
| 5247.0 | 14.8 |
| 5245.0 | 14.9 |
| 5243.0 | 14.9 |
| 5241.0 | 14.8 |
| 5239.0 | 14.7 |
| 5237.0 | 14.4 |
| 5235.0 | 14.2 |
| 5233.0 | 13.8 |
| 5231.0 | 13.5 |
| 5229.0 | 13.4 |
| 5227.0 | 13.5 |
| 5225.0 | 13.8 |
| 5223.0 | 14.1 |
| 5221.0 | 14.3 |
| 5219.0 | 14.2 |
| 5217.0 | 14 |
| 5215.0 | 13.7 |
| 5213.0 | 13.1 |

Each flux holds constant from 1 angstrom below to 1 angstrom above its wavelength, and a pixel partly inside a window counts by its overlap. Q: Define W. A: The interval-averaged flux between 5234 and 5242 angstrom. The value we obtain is 14.5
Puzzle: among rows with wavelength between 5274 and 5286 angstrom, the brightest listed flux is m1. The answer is 14.7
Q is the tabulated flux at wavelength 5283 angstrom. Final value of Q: 14.7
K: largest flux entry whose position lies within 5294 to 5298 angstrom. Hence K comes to 15.1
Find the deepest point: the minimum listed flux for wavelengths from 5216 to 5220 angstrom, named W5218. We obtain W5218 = 14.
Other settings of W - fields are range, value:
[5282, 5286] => 14.7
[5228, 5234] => 13.6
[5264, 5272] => 12.6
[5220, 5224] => 14.2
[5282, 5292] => 15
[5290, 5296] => 15.2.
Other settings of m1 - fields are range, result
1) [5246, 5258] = 14.8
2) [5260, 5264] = 14.2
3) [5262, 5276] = 13.7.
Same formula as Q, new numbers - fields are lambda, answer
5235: 14.2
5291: 15.3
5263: 13.7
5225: 13.8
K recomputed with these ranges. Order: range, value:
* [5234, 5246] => 14.9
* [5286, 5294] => 15.3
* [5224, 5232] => 13.8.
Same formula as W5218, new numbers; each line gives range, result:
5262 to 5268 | 12.5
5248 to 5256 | 14.6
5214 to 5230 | 13.4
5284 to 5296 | 14.7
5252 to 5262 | 14.2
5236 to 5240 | 14.4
